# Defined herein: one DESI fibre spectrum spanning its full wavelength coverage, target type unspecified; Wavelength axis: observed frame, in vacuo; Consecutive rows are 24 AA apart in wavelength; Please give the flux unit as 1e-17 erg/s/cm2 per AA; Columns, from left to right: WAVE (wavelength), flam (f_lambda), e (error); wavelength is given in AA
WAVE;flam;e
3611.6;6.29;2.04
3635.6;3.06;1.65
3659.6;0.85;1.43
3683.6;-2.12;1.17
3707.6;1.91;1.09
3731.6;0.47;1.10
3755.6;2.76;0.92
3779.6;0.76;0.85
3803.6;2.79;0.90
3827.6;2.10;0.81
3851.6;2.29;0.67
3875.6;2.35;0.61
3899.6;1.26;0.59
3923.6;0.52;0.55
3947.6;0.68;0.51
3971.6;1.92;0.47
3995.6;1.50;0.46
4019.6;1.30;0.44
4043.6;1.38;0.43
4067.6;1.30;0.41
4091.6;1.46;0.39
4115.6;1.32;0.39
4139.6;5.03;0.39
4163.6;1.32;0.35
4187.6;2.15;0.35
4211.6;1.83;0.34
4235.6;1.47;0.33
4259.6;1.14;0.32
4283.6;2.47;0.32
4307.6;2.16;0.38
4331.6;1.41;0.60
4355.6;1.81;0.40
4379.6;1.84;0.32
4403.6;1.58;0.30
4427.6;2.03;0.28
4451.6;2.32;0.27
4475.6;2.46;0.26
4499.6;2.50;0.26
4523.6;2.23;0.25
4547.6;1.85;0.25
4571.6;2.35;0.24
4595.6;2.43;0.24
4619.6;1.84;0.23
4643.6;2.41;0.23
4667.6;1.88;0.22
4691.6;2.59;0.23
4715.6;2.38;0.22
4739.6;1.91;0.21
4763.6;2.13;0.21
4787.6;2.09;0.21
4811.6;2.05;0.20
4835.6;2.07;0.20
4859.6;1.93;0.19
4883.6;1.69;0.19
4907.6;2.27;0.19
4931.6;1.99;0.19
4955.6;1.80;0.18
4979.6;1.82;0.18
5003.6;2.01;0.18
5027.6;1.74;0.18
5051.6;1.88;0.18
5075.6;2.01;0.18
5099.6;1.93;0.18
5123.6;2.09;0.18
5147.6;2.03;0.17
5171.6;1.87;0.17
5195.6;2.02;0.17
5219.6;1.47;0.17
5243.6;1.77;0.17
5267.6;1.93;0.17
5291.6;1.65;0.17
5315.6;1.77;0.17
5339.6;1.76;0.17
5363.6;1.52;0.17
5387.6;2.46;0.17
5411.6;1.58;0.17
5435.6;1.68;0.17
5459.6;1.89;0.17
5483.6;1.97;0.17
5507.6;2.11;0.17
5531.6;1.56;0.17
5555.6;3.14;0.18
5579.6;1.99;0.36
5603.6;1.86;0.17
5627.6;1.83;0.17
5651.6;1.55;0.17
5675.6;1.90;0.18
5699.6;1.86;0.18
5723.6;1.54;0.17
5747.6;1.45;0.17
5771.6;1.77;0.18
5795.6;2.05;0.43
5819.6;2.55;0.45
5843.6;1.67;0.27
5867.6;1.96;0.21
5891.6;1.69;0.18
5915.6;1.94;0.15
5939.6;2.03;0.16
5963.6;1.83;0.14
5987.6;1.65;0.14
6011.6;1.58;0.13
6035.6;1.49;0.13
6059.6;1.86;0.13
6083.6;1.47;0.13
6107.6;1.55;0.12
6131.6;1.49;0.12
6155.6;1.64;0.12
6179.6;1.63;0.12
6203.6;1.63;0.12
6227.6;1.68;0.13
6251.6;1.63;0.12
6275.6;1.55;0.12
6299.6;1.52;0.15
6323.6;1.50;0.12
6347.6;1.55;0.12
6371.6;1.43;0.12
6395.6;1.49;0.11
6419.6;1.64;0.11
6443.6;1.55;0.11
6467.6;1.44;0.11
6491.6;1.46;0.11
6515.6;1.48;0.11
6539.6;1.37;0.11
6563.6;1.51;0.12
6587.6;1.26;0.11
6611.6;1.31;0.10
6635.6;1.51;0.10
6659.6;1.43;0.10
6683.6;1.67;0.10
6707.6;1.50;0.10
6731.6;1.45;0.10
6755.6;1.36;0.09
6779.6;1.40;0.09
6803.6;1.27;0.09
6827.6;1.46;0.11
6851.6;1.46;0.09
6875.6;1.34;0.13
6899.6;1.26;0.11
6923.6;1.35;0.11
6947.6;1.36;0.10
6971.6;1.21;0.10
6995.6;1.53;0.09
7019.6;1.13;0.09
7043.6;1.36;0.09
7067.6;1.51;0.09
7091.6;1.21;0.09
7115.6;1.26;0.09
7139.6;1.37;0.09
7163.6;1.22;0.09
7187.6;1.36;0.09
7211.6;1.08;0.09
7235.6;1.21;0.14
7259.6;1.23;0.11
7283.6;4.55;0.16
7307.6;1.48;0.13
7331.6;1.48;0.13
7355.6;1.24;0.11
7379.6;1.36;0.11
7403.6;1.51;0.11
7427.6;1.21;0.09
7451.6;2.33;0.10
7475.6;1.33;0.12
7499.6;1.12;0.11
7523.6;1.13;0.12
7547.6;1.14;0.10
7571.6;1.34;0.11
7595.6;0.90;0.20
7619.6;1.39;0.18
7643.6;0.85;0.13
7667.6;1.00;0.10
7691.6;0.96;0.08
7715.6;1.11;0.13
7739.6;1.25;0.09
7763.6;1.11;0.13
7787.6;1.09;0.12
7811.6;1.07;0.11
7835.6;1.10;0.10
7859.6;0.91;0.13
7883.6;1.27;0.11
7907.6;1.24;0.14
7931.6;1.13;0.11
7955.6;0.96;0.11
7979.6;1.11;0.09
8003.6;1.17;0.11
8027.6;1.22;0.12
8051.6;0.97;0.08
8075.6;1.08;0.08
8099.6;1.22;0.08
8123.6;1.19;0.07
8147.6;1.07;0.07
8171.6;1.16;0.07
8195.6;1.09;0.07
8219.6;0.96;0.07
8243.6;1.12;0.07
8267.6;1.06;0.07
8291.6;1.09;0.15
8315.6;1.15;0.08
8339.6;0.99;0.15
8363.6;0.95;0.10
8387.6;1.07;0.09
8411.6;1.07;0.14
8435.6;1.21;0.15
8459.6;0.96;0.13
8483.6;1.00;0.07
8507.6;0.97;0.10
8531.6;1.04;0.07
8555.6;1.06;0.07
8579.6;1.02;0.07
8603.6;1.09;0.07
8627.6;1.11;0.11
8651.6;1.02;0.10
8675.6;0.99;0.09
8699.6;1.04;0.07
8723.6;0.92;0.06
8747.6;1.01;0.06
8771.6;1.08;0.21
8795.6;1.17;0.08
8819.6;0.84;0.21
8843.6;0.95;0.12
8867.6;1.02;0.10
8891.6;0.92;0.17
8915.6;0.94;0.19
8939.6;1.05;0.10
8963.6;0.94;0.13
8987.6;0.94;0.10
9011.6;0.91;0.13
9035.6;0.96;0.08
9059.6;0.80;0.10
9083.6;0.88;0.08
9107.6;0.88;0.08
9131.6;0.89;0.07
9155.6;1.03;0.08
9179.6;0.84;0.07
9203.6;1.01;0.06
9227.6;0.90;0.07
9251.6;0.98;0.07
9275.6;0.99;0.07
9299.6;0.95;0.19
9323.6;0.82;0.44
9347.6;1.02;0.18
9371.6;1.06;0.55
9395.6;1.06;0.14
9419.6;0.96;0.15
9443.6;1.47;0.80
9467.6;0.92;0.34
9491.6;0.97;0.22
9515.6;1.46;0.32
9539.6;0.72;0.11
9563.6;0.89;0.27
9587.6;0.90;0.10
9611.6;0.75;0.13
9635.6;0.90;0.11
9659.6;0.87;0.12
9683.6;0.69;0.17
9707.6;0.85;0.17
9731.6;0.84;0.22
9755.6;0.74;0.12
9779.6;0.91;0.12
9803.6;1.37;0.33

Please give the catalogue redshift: 0.108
